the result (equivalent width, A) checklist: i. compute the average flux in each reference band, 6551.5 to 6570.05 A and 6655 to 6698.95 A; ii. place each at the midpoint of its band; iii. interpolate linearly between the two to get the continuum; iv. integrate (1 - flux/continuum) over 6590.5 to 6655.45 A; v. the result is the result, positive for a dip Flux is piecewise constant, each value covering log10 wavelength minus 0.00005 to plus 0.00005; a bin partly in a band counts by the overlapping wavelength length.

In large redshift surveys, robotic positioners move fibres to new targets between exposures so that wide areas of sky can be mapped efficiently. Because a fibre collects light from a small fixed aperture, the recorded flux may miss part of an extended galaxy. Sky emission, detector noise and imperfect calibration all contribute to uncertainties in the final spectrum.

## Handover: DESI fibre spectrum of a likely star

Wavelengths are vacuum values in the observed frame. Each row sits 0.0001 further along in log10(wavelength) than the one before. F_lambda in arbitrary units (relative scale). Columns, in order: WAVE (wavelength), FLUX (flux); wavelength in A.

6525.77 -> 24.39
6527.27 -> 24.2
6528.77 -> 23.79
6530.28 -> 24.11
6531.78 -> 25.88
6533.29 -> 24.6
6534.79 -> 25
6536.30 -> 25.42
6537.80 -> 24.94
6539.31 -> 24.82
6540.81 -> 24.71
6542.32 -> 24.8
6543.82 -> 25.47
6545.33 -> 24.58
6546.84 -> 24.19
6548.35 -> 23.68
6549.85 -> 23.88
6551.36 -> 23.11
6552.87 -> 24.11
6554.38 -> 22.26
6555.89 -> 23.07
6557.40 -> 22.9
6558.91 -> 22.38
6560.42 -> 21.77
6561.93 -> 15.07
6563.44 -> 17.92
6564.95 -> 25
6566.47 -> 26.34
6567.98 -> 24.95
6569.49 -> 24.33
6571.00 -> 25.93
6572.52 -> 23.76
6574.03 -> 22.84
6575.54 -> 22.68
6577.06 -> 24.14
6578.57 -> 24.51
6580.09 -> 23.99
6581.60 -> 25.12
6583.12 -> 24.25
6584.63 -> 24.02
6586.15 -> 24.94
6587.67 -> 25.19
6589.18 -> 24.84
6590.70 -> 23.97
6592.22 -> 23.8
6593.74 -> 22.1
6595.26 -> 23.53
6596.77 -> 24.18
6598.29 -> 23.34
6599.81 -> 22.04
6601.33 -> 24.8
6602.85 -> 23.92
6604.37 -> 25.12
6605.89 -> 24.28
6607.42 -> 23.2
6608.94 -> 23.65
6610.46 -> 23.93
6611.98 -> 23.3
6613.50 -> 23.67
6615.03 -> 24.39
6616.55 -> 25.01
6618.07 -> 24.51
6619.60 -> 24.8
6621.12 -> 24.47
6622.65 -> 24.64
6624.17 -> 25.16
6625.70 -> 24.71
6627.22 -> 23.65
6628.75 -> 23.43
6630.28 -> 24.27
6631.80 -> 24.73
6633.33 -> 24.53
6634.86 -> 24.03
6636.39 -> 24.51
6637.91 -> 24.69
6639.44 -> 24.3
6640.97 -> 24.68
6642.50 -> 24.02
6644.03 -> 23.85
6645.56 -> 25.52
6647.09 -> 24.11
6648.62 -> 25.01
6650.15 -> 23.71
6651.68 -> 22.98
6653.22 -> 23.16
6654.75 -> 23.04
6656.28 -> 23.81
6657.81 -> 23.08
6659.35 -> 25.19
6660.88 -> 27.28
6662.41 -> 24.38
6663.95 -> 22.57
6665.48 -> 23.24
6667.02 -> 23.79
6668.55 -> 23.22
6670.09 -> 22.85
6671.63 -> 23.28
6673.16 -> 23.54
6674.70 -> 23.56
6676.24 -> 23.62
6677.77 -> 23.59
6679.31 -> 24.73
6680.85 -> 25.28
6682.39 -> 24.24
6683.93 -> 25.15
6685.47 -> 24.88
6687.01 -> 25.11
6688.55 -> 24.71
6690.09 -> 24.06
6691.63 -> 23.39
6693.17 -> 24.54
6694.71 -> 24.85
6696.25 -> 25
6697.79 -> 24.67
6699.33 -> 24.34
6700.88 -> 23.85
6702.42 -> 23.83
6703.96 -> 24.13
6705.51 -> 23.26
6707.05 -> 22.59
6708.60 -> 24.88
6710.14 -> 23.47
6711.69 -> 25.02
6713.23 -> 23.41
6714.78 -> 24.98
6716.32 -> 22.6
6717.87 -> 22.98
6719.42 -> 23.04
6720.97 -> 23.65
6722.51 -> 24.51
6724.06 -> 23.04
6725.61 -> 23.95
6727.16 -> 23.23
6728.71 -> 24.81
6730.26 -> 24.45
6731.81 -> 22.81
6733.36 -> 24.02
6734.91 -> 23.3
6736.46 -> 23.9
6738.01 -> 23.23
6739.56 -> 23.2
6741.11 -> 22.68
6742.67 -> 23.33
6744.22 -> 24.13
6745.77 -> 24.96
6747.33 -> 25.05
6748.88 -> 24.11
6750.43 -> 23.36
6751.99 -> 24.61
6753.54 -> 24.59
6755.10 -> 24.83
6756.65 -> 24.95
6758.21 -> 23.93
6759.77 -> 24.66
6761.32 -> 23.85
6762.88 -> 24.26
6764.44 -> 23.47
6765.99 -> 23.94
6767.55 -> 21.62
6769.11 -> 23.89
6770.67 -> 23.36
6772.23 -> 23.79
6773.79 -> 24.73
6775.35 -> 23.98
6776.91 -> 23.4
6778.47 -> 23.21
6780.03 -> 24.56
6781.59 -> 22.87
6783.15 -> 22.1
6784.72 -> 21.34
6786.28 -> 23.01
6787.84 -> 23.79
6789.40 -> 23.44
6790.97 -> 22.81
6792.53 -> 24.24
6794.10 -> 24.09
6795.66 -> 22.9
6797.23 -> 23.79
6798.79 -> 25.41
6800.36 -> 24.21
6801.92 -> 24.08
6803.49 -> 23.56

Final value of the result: -1.8 A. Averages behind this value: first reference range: 22.5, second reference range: 24.2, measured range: 24.1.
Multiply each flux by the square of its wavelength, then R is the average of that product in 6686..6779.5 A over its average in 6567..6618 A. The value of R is 1.0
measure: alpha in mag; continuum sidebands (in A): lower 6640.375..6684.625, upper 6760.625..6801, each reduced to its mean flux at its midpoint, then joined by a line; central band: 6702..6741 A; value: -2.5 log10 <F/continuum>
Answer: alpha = 0.00 mag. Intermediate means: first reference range 24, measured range 23.7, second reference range 23.5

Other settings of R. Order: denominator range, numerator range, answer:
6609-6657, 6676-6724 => 1.02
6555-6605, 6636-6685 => 1.05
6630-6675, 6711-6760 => 1.02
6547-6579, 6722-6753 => 1.09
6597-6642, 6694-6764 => 1.02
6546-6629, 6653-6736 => 1.04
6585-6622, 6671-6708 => 1.03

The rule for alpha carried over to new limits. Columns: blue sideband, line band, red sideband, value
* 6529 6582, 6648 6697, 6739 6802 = -0.01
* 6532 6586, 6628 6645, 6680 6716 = -0.01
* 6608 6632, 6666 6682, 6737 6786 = 0.01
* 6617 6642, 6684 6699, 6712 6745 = -0.03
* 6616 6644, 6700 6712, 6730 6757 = 0.01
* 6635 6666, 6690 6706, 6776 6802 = -0.01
